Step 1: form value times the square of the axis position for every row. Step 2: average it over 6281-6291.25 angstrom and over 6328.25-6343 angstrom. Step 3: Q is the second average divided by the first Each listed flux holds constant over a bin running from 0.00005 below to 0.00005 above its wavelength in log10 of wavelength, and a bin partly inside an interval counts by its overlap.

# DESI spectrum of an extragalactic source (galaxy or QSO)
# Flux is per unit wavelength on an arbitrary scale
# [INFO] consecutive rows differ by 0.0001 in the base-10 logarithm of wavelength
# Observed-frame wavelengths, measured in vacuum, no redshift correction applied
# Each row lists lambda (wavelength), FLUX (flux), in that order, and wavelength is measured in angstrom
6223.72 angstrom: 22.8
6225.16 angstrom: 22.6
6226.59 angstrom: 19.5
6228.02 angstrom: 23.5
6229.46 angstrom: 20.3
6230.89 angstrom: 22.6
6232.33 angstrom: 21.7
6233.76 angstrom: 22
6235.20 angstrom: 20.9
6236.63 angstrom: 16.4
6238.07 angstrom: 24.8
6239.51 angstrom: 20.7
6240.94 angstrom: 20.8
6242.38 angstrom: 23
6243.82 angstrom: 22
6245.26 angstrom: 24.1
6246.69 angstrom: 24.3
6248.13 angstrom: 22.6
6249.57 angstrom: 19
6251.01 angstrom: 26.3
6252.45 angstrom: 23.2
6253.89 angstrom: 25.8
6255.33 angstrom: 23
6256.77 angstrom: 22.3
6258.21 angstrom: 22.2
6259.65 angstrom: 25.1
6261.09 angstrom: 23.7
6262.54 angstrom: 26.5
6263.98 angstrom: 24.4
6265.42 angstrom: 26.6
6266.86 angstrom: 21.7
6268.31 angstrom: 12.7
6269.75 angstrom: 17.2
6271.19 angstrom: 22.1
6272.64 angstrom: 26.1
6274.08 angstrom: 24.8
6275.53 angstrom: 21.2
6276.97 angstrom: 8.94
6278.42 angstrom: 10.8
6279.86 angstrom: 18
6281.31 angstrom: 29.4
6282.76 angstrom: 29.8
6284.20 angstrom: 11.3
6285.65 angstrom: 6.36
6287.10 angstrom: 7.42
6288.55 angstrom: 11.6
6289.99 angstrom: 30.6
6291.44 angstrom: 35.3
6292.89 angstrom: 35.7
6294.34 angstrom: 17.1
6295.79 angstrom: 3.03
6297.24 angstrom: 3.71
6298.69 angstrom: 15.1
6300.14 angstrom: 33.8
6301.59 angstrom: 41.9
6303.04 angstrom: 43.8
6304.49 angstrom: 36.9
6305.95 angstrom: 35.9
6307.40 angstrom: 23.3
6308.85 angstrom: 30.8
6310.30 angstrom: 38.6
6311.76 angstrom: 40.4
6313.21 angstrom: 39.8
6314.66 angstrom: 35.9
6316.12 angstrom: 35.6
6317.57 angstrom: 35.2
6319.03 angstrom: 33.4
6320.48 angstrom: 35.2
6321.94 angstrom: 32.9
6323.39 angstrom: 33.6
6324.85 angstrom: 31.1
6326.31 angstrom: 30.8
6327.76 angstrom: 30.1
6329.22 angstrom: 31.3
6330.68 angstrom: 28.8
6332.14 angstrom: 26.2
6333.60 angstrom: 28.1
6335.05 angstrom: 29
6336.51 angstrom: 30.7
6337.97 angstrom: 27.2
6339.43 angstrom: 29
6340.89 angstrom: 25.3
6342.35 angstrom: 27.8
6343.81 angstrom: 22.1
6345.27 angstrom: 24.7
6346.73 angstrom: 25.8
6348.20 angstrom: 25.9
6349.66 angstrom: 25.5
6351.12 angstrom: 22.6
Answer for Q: 1.6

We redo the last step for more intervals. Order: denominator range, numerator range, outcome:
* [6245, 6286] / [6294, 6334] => 1.45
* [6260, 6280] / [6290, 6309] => 1.35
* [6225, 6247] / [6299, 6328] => 1.64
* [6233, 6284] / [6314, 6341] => 1.45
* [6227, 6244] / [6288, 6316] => 1.40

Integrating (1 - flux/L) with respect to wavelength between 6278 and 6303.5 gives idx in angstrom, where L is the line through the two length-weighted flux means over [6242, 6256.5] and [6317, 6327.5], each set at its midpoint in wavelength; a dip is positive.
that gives 6.8 angstrom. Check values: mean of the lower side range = 23.3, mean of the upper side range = 33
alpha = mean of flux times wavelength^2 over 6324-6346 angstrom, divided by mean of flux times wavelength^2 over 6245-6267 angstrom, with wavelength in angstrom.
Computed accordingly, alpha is 1.21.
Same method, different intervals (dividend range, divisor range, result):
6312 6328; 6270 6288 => 1.94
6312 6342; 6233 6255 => 1.45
